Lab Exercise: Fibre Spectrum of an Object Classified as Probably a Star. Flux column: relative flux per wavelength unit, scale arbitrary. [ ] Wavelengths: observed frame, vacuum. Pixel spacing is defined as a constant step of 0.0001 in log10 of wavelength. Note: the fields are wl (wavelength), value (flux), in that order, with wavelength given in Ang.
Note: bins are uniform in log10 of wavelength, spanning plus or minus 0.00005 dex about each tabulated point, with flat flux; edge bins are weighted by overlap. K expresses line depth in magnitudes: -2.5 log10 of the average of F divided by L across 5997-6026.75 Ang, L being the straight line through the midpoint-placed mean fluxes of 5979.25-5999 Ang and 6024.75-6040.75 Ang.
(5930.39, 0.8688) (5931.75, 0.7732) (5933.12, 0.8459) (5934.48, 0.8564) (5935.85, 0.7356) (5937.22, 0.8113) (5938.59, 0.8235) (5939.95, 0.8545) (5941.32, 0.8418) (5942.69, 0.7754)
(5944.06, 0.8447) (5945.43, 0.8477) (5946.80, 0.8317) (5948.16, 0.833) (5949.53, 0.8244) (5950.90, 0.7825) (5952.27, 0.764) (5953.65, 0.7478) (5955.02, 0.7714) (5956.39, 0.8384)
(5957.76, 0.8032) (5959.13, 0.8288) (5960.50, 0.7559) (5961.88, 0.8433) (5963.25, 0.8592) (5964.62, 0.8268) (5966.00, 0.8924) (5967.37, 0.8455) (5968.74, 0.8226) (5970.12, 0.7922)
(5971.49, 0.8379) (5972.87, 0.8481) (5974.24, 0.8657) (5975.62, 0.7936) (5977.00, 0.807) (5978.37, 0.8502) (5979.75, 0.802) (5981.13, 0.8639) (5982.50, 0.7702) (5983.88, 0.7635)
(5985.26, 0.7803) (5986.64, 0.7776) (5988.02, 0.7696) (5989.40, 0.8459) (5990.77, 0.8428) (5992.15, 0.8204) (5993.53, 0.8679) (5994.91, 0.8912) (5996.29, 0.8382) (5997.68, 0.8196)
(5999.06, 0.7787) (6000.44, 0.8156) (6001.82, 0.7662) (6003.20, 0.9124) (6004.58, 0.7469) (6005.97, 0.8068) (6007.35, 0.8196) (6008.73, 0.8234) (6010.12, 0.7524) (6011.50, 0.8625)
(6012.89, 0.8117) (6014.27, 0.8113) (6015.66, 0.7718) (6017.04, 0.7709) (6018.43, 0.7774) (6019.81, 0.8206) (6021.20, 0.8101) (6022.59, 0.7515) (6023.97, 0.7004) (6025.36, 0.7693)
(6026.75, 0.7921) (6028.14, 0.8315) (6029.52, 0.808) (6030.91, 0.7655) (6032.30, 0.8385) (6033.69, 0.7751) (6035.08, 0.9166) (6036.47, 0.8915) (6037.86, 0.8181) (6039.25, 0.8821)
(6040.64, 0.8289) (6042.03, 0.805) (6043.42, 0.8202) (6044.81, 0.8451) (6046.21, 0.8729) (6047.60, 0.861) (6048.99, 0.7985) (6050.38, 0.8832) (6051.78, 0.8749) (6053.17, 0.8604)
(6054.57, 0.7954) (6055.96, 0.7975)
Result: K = 0.04 mag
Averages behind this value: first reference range 0.817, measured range 0.795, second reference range 0.827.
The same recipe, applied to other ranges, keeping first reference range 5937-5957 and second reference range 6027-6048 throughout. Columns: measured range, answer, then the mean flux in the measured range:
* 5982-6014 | 0.018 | 0.812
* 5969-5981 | -0.008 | 0.826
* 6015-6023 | 0.062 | 0.785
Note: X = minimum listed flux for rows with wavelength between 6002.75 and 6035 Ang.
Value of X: 0.7004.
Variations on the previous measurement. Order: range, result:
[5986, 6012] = 0.7469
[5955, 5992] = 0.7559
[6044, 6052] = 0.7985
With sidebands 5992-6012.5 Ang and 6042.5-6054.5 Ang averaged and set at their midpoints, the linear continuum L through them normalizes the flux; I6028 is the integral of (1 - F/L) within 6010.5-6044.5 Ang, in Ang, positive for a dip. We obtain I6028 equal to 1.1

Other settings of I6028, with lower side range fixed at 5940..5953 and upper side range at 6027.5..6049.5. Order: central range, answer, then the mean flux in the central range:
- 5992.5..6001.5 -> 0.0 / 0.831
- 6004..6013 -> 0.3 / 0.803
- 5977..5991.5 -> 0.3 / 0.807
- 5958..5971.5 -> -0.1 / 0.829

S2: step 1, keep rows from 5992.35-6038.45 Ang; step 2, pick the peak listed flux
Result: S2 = 0.9166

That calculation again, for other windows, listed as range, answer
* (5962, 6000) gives 0.8924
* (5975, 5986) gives 0.8639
